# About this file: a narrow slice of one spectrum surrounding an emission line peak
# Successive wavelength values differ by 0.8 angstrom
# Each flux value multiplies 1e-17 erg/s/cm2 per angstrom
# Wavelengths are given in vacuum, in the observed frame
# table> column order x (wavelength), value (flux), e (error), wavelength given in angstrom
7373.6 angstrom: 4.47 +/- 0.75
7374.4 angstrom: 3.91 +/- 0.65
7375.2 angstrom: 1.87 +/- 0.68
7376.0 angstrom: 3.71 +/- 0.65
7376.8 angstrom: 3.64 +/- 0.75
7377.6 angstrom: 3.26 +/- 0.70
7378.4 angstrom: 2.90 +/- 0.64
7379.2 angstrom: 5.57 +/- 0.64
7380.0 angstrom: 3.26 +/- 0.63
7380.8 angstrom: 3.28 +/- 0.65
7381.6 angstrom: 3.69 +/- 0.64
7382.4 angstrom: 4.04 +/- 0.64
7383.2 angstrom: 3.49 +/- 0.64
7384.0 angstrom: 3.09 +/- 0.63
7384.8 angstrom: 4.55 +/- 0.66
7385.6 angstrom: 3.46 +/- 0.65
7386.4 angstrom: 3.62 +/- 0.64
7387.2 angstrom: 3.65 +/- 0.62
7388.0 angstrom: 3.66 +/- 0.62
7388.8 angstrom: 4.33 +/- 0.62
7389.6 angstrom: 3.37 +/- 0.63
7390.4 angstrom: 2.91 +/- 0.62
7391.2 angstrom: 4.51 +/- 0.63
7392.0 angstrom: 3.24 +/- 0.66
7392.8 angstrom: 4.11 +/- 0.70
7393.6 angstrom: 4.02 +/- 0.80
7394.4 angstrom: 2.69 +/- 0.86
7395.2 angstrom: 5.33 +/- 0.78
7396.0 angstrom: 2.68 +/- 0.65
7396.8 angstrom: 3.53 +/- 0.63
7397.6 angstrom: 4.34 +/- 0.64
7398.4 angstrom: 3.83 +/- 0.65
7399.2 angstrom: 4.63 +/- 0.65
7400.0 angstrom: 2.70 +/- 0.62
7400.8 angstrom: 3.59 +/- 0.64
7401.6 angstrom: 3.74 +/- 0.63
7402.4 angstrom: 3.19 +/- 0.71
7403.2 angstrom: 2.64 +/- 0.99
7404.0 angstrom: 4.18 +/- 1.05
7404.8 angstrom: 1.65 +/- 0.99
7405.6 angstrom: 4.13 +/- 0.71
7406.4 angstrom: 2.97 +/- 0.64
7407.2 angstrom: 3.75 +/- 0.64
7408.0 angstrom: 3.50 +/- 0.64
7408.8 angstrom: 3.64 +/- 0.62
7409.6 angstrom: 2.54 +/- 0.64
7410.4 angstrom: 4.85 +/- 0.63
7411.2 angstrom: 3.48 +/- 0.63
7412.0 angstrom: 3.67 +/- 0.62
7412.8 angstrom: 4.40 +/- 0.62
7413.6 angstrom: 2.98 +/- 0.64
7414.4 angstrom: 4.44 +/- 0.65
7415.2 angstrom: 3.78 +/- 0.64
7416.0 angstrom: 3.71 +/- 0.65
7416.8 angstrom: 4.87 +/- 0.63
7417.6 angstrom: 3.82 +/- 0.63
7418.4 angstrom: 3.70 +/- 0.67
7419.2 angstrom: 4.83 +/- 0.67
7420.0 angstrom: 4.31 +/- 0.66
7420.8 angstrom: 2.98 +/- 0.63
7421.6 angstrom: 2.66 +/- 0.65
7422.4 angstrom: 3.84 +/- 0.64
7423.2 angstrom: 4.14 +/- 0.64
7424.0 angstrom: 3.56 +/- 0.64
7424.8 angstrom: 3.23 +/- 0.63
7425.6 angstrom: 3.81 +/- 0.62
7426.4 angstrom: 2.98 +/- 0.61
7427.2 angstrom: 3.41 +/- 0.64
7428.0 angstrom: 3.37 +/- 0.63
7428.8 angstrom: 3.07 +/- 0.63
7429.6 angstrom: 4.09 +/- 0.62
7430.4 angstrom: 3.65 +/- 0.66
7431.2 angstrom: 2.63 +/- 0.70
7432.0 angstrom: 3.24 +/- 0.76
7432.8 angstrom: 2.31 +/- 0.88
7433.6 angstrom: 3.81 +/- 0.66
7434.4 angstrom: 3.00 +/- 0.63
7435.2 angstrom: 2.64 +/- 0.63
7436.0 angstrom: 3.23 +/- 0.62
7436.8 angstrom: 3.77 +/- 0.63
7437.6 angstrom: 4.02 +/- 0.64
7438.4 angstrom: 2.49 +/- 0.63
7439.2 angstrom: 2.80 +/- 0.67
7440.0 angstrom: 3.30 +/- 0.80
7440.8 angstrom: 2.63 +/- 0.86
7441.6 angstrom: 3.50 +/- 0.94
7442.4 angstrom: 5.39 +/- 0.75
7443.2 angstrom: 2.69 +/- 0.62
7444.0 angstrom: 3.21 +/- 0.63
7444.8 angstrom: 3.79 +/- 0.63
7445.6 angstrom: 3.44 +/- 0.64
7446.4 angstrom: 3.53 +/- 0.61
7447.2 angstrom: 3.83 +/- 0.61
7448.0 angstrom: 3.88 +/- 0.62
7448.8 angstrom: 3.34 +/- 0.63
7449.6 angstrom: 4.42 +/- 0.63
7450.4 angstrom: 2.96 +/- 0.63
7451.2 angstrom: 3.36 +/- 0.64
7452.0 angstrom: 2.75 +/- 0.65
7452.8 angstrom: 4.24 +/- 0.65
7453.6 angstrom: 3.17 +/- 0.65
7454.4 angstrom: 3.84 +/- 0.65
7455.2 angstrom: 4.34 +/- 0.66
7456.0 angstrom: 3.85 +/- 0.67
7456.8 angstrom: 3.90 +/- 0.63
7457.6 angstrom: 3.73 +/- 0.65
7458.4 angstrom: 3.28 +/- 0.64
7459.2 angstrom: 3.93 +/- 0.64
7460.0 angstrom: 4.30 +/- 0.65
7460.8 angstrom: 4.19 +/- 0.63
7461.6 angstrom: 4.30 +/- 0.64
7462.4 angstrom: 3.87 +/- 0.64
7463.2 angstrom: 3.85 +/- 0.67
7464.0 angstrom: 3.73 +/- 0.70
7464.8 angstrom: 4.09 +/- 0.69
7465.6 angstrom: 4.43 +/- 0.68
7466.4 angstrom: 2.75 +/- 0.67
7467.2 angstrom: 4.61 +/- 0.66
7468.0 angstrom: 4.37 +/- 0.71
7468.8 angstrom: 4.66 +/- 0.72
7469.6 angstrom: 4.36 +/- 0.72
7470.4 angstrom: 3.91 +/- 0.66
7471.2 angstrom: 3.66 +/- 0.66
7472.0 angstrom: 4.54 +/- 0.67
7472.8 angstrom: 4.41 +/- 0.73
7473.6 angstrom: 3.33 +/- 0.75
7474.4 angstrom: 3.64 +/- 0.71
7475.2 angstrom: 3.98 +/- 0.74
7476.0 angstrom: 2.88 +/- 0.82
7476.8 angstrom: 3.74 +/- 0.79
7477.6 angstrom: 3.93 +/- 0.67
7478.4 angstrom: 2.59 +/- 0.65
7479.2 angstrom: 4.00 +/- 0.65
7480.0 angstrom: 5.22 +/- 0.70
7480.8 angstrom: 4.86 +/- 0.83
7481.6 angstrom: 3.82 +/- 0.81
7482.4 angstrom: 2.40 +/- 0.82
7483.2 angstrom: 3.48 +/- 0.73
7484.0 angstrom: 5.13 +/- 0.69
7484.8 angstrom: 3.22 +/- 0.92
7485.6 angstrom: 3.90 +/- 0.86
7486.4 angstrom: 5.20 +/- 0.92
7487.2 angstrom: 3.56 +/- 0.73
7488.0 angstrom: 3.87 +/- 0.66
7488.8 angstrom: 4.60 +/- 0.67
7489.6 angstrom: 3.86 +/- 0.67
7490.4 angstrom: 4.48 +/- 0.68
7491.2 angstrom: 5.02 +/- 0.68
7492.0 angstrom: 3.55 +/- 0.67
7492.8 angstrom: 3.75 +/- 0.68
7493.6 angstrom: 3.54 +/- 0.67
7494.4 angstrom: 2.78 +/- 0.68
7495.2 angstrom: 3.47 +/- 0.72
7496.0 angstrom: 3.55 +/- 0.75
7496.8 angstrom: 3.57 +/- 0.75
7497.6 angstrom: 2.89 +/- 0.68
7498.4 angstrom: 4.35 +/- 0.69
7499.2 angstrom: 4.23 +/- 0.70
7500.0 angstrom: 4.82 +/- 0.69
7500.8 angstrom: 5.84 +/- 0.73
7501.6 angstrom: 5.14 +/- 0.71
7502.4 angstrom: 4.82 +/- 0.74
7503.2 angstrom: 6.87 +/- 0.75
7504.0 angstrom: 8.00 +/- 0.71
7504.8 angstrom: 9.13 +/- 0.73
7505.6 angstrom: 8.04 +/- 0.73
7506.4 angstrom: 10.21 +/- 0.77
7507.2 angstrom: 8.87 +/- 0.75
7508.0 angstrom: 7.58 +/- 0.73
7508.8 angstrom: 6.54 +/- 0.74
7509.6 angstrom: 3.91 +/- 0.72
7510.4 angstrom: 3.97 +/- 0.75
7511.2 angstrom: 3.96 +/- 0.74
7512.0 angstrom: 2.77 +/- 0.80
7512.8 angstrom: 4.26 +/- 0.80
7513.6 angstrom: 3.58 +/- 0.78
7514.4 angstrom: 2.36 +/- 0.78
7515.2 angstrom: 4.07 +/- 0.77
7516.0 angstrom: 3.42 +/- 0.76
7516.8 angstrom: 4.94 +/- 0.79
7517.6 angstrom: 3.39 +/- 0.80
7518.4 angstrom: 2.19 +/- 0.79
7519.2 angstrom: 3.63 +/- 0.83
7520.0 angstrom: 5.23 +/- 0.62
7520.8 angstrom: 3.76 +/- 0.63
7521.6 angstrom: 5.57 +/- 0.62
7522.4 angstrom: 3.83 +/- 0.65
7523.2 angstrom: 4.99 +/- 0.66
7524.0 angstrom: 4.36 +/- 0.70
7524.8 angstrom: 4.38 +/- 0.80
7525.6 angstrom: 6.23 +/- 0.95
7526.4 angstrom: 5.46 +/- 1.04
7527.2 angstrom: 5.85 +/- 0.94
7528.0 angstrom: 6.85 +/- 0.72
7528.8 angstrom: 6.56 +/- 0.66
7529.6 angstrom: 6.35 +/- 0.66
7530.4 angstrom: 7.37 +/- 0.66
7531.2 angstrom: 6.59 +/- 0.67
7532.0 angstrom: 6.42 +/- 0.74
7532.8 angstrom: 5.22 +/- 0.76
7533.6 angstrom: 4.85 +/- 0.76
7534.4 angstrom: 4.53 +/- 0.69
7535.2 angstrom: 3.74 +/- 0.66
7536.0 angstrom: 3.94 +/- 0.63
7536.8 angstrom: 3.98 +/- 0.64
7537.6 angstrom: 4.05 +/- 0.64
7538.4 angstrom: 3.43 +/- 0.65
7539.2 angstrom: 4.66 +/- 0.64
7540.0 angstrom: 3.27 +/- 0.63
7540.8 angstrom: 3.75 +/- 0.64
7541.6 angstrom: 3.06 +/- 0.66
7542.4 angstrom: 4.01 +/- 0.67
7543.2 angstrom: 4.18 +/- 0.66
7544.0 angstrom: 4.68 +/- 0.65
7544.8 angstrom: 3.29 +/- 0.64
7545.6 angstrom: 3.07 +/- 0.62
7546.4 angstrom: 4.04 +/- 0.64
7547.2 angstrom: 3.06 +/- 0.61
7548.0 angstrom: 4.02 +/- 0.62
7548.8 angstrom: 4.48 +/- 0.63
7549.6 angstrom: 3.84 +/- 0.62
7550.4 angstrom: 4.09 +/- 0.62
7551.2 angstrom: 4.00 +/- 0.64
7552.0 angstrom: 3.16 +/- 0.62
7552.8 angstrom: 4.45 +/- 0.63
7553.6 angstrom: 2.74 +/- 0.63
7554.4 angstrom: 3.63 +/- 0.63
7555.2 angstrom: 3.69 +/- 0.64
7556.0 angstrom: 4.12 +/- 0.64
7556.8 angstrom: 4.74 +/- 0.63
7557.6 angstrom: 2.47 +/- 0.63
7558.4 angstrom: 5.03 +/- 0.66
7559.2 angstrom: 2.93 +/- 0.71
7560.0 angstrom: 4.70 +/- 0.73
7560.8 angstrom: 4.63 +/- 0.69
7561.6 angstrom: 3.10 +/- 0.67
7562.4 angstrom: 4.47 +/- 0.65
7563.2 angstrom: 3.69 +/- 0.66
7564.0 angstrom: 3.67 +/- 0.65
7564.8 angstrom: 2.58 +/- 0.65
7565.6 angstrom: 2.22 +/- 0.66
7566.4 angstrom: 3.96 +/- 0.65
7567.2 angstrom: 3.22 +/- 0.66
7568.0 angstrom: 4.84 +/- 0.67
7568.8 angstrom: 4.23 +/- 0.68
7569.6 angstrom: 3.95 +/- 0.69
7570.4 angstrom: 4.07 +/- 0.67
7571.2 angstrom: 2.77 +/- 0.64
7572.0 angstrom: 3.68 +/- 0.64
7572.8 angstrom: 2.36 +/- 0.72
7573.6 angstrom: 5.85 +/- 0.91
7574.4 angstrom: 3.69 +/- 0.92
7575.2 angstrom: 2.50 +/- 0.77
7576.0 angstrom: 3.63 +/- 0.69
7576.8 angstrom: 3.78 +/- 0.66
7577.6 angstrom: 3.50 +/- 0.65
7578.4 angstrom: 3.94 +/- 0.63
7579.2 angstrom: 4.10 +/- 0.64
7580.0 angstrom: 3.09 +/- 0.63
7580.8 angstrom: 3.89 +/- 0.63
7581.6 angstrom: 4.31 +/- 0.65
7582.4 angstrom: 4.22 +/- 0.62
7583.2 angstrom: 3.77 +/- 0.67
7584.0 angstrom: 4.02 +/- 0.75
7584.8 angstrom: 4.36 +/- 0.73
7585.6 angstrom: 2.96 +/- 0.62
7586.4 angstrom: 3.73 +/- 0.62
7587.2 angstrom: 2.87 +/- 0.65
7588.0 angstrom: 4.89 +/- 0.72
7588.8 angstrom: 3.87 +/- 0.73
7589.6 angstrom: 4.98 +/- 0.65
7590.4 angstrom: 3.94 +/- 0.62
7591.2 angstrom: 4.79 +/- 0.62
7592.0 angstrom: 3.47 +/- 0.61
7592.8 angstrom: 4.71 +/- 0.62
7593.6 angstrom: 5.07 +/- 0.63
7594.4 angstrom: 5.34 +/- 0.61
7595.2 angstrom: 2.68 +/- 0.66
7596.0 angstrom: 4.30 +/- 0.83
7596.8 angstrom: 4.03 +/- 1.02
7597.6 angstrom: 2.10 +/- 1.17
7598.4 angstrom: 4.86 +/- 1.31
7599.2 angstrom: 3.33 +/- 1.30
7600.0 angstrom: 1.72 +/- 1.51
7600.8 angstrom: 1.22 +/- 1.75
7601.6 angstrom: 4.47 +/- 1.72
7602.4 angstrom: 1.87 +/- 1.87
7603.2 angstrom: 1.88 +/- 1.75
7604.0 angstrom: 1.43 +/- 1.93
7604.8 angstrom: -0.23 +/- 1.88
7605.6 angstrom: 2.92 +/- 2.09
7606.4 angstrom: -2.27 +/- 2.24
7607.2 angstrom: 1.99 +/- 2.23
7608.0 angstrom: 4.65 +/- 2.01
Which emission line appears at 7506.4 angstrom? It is H-alpha 6563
